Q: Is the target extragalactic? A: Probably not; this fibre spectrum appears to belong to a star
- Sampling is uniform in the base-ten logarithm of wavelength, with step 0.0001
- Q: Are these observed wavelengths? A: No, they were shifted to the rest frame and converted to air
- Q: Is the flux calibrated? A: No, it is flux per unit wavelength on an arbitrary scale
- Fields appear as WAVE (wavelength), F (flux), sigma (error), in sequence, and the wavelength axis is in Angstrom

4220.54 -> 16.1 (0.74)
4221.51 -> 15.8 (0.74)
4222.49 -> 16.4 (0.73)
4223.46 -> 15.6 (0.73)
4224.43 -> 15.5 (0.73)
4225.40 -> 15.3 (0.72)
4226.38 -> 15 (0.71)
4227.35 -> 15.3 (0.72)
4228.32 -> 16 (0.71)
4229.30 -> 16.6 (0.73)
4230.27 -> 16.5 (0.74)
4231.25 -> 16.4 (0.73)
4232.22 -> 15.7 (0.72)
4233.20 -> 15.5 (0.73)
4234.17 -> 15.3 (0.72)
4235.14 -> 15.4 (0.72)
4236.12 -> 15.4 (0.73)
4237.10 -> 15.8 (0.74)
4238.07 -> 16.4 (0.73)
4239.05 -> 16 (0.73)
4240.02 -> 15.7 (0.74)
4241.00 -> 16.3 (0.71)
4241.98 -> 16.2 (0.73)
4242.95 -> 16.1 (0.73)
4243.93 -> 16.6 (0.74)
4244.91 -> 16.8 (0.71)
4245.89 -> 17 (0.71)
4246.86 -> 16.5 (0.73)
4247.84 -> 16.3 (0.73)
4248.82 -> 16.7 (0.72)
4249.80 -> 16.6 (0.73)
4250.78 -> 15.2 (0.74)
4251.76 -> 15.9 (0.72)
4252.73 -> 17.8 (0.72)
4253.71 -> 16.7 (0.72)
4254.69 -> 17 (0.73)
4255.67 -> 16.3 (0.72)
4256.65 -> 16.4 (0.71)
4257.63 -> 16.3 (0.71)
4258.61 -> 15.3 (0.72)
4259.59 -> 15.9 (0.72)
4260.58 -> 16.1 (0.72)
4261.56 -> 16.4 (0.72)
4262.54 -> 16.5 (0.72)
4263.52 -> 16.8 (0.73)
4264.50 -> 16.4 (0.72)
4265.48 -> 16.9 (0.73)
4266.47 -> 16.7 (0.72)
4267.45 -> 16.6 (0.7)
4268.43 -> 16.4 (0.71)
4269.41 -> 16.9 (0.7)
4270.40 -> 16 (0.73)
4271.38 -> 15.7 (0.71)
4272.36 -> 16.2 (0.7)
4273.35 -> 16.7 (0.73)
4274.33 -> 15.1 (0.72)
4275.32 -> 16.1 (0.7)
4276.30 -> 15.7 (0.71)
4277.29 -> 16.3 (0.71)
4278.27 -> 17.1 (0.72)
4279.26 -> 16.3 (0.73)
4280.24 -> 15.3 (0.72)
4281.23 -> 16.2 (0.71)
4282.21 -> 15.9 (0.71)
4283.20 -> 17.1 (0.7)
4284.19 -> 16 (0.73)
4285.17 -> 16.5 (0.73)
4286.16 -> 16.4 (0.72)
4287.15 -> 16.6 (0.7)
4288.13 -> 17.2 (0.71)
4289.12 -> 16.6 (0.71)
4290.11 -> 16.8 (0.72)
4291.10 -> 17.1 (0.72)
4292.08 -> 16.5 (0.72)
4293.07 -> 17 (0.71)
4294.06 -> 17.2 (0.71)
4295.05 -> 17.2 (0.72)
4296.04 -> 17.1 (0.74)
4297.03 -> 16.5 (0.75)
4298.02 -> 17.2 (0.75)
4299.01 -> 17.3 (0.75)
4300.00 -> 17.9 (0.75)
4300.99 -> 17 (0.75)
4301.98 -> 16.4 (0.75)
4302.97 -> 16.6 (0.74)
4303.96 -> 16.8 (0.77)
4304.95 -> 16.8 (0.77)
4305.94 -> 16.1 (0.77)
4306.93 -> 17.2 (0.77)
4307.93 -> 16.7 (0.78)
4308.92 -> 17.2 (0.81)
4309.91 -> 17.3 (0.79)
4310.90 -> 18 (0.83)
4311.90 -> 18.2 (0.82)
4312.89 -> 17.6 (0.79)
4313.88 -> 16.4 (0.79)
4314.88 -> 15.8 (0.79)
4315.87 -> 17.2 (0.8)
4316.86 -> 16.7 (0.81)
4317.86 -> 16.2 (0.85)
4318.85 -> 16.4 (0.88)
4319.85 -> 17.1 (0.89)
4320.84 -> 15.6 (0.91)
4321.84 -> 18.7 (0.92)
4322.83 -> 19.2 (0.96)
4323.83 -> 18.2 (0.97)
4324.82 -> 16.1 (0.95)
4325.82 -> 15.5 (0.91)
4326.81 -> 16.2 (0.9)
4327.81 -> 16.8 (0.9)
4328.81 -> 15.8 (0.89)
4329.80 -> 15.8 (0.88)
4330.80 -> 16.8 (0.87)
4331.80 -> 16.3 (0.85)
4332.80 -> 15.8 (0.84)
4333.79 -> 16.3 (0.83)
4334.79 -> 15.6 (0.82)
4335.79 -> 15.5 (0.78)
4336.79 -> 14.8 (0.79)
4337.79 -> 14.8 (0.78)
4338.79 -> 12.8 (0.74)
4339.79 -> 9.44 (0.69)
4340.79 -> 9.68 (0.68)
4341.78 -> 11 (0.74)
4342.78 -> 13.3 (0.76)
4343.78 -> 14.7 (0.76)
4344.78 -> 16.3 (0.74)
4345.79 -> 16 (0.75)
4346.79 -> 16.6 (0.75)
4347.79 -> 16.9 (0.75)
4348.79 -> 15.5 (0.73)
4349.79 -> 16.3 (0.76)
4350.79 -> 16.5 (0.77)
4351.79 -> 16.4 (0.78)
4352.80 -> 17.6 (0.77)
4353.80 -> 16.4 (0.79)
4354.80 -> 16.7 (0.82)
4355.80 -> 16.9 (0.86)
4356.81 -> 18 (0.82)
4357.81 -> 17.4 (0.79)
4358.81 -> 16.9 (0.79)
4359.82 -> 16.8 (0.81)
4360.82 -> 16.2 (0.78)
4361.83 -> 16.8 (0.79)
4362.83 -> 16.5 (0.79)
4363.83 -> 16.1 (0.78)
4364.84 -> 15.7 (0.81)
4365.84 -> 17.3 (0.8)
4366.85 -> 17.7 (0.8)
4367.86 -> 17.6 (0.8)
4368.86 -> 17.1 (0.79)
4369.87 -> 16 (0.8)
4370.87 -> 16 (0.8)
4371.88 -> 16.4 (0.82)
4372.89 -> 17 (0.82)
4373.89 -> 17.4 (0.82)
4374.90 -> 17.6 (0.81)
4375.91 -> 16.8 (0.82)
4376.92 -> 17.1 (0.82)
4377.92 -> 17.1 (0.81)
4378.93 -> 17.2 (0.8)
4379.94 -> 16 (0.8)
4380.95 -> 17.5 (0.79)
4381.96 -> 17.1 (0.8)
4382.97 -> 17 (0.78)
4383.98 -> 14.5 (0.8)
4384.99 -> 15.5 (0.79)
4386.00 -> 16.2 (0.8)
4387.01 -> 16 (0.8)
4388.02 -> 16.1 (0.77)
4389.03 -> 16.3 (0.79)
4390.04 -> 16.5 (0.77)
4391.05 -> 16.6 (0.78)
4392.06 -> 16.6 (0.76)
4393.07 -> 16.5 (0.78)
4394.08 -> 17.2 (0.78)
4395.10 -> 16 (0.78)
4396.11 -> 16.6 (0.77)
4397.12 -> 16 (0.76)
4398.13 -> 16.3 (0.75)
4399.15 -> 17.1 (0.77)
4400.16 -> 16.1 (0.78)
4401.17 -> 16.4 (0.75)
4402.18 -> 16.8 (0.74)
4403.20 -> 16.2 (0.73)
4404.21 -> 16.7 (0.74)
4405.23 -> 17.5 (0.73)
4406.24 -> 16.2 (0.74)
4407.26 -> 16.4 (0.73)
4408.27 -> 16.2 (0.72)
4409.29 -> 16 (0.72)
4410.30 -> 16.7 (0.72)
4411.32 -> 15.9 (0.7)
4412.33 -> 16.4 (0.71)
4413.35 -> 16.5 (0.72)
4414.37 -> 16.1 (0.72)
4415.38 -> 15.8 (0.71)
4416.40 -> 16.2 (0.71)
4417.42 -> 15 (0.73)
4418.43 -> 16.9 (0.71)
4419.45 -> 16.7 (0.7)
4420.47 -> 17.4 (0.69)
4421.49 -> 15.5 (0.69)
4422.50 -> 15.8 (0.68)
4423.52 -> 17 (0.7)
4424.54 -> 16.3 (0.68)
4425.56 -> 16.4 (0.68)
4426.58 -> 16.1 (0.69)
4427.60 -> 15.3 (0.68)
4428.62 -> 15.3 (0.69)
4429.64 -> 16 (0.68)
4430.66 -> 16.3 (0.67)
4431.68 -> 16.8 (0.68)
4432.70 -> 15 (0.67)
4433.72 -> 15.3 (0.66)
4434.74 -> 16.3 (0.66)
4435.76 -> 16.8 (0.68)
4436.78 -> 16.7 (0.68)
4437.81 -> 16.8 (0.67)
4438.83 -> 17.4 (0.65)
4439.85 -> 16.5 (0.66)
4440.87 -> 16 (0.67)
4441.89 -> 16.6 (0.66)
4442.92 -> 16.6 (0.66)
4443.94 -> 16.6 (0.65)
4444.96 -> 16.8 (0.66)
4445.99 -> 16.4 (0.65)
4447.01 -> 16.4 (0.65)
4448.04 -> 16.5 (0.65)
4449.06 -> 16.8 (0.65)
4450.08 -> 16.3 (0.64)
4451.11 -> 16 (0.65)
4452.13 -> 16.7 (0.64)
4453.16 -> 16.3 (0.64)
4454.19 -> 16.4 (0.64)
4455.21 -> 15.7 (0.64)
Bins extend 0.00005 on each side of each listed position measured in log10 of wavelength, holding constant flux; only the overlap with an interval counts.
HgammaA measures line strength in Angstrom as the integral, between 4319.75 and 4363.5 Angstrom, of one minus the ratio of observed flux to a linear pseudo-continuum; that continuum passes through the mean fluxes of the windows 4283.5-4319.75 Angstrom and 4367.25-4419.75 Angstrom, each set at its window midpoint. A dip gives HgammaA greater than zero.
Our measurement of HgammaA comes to 2.22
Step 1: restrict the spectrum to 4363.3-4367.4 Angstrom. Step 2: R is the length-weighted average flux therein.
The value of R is 16.7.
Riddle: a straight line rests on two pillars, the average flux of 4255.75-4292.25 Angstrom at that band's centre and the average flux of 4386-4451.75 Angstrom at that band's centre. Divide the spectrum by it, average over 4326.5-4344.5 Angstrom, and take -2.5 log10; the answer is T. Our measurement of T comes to 0.13 mag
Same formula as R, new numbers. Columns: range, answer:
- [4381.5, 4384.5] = 16.2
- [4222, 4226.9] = 15.6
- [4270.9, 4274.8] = 15.9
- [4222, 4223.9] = 16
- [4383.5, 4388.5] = 15.7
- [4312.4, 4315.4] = 16.6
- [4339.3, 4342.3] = 10.1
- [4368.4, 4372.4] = 16.4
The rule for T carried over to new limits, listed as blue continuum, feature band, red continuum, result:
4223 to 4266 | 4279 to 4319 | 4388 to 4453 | -0.039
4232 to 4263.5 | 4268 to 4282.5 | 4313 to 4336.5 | 0.013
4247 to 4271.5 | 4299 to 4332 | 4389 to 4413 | -0.029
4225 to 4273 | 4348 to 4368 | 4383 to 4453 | -0.031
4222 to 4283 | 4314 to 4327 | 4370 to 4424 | -0.035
